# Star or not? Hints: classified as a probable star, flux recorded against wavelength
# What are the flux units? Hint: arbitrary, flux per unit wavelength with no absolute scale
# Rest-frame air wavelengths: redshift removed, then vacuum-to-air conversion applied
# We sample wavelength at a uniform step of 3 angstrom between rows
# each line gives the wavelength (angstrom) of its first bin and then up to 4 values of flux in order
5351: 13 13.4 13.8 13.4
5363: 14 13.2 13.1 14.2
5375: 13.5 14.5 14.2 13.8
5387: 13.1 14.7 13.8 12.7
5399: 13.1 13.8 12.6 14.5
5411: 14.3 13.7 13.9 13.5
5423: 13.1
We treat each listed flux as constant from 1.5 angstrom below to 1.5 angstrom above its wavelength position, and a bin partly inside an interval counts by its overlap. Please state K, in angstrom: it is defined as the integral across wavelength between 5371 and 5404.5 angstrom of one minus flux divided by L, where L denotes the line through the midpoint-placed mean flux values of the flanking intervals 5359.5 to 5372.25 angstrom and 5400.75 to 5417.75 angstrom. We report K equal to -0.1 angstrom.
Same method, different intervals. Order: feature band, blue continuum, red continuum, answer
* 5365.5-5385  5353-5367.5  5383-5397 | -0.3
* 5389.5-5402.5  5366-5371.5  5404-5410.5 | 0.1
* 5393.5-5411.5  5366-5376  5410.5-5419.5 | 0.4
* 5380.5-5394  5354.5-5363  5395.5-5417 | -0.3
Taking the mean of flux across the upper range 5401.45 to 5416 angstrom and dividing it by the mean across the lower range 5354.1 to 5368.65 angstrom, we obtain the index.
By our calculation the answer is 1.0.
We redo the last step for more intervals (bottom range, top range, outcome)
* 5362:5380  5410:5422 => 1.00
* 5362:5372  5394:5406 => 0.97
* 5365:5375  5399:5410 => 1.01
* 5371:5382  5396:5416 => 0.97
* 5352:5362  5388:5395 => 1.04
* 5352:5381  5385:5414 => 1.00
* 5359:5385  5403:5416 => 1.00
